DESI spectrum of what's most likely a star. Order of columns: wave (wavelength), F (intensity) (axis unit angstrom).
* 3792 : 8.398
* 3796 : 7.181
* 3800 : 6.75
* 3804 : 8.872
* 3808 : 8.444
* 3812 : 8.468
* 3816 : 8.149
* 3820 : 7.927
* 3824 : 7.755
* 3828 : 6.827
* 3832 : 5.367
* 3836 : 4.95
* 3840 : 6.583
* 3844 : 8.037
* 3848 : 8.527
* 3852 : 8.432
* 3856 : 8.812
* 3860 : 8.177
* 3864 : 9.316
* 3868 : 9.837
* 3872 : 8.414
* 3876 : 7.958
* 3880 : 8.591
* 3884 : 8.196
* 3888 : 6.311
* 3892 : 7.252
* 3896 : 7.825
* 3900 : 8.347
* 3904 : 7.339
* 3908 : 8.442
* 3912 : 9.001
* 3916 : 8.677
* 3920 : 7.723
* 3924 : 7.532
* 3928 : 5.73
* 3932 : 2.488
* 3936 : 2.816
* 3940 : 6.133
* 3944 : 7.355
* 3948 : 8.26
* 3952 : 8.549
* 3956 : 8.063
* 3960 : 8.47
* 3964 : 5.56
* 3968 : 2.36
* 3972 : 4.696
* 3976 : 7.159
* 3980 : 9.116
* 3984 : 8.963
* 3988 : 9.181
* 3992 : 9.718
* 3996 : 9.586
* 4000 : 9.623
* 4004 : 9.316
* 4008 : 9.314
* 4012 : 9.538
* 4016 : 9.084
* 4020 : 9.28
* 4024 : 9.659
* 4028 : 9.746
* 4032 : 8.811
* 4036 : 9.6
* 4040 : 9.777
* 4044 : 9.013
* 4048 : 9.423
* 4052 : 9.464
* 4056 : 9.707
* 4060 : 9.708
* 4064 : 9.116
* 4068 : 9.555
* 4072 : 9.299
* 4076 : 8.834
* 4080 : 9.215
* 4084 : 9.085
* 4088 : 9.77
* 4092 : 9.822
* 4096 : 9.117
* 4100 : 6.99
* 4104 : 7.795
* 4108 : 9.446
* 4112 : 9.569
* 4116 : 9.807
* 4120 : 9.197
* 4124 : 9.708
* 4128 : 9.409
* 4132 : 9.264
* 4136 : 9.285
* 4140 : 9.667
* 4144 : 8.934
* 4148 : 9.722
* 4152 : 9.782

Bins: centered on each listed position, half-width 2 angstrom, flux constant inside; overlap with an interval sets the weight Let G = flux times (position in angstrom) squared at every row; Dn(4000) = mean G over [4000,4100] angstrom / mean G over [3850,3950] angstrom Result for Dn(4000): 1.34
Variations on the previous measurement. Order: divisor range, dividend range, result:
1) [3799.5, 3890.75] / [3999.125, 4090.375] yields 1.32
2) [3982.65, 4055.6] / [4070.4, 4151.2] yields 1.02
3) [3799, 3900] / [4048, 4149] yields 1.34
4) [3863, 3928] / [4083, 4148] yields 1.27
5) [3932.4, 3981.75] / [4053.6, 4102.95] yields 1.52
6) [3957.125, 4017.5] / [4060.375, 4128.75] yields 1.19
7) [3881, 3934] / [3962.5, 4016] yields 1.15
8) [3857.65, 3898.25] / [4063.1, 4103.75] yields 1.22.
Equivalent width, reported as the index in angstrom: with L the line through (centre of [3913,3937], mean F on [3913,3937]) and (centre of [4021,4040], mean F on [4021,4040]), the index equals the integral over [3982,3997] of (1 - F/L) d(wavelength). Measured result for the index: -2.17 angstrom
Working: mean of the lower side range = 6.09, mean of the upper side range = 9.48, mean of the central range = 9.35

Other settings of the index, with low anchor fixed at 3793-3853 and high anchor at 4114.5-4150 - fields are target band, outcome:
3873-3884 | -0.61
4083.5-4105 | 0.96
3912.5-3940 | 7.10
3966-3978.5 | 5.22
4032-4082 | -2.28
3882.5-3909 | 1.04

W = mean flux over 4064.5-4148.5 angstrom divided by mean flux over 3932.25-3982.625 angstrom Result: 1.4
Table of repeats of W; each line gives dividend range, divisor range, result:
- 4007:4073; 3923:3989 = 1.44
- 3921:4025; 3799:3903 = 0.96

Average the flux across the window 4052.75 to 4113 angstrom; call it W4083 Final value 9.13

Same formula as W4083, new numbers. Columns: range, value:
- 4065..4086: 9.19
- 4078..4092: 9.42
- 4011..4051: 9.39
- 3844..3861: 8.45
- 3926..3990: 6.56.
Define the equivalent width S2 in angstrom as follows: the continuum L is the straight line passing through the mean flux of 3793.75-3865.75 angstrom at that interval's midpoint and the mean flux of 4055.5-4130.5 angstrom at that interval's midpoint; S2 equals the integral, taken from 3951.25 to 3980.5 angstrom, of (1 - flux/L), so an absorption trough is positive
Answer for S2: 6.65 angstrom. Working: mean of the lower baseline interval 7.7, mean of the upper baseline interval 9.21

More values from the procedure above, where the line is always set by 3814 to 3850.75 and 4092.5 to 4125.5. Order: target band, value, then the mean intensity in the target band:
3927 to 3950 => 7.1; 5.45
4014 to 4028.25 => -1.7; 9.4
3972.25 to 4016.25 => -4.0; 8.97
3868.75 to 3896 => -1.5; 7.88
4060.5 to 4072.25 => -0.9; 9.38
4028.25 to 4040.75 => -1.4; 9.41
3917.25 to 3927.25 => 0.4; 7.47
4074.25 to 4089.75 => -0.7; 9.22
